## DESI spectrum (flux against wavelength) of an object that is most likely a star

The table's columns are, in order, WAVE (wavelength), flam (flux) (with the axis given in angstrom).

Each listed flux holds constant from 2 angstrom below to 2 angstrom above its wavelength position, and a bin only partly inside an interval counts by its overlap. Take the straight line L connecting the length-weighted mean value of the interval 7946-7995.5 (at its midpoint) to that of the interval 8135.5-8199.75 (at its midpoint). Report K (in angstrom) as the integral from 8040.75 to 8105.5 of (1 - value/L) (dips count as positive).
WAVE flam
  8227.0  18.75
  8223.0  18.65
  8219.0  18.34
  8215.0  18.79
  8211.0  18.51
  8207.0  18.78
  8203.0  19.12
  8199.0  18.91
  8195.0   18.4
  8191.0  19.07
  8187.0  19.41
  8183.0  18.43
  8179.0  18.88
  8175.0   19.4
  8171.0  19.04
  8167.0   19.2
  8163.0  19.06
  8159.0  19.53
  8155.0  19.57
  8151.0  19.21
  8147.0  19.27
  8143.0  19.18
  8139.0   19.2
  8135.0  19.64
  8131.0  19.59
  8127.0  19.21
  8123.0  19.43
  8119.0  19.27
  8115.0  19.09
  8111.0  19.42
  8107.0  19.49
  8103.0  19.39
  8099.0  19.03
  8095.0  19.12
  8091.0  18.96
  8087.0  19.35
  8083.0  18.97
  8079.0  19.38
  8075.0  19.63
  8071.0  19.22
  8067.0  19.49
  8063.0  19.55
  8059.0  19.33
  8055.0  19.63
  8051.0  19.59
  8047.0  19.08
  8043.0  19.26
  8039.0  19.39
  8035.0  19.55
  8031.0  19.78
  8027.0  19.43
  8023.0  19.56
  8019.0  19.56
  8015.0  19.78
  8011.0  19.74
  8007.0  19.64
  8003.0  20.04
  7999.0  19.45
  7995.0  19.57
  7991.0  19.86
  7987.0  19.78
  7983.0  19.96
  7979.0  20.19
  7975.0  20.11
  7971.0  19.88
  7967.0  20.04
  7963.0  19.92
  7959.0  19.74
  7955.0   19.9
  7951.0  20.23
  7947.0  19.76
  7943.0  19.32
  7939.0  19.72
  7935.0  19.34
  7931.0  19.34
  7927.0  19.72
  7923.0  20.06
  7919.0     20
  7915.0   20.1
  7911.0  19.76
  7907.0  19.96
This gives 0.7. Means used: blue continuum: 19.9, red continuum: 19.1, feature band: 19.3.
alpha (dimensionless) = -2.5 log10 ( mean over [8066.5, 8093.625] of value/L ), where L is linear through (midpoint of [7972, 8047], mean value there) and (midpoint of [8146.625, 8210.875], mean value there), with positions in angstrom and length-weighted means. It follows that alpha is 0.009 mag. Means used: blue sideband 19.7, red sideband 19.1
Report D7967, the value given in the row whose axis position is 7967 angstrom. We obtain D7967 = 20.04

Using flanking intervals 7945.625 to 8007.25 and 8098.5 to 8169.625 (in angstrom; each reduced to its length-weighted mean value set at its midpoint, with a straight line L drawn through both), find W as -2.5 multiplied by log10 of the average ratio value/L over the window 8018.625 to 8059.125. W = 0.01 mag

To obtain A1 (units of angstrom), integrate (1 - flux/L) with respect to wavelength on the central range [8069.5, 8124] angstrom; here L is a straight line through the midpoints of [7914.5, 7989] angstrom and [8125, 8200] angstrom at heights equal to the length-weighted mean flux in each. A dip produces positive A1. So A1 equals 0.3 angstrom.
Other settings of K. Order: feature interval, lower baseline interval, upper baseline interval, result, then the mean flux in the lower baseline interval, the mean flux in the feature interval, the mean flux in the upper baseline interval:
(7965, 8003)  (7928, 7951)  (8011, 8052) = -0.7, 19.6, 19.9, 19.5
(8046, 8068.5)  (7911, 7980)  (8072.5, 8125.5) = 0.0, 19.8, 19.5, 19.3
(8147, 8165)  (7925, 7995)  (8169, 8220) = -0.3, 19.8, 19.3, 18.9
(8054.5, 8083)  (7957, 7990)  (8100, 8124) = 0.2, 19.9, 19.4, 19.3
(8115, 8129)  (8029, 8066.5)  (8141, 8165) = 0.1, 19.5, 19.3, 19.3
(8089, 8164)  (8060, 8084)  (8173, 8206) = -0.5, 19.4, 19.3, 18.9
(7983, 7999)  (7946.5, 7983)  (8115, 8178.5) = 0.1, 20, 19.7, 19.3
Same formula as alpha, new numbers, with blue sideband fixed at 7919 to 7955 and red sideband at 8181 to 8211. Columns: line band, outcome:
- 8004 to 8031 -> -0.011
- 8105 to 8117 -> -0.011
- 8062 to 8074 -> -0.008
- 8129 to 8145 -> -0.020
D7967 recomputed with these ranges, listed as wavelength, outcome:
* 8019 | 19.56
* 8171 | 19.04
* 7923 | 20.06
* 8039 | 19.39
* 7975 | 20.11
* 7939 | 19.72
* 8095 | 19.12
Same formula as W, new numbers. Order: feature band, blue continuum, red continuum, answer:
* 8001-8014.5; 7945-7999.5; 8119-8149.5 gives 0.00 mag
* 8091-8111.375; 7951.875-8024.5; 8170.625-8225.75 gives 0.00 mag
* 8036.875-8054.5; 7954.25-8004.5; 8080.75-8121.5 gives 0.01 mag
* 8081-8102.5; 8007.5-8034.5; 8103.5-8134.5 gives 0.02 mag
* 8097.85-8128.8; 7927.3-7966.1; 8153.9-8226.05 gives -0.01 mag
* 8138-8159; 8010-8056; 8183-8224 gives -0.02 mag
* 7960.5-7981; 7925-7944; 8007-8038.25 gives -0.03 mag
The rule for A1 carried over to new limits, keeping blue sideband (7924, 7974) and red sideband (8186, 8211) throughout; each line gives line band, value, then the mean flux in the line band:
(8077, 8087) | 0.04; 19.2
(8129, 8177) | -0.69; 19.3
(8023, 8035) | -0.07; 19.6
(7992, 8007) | -0.08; 19.7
